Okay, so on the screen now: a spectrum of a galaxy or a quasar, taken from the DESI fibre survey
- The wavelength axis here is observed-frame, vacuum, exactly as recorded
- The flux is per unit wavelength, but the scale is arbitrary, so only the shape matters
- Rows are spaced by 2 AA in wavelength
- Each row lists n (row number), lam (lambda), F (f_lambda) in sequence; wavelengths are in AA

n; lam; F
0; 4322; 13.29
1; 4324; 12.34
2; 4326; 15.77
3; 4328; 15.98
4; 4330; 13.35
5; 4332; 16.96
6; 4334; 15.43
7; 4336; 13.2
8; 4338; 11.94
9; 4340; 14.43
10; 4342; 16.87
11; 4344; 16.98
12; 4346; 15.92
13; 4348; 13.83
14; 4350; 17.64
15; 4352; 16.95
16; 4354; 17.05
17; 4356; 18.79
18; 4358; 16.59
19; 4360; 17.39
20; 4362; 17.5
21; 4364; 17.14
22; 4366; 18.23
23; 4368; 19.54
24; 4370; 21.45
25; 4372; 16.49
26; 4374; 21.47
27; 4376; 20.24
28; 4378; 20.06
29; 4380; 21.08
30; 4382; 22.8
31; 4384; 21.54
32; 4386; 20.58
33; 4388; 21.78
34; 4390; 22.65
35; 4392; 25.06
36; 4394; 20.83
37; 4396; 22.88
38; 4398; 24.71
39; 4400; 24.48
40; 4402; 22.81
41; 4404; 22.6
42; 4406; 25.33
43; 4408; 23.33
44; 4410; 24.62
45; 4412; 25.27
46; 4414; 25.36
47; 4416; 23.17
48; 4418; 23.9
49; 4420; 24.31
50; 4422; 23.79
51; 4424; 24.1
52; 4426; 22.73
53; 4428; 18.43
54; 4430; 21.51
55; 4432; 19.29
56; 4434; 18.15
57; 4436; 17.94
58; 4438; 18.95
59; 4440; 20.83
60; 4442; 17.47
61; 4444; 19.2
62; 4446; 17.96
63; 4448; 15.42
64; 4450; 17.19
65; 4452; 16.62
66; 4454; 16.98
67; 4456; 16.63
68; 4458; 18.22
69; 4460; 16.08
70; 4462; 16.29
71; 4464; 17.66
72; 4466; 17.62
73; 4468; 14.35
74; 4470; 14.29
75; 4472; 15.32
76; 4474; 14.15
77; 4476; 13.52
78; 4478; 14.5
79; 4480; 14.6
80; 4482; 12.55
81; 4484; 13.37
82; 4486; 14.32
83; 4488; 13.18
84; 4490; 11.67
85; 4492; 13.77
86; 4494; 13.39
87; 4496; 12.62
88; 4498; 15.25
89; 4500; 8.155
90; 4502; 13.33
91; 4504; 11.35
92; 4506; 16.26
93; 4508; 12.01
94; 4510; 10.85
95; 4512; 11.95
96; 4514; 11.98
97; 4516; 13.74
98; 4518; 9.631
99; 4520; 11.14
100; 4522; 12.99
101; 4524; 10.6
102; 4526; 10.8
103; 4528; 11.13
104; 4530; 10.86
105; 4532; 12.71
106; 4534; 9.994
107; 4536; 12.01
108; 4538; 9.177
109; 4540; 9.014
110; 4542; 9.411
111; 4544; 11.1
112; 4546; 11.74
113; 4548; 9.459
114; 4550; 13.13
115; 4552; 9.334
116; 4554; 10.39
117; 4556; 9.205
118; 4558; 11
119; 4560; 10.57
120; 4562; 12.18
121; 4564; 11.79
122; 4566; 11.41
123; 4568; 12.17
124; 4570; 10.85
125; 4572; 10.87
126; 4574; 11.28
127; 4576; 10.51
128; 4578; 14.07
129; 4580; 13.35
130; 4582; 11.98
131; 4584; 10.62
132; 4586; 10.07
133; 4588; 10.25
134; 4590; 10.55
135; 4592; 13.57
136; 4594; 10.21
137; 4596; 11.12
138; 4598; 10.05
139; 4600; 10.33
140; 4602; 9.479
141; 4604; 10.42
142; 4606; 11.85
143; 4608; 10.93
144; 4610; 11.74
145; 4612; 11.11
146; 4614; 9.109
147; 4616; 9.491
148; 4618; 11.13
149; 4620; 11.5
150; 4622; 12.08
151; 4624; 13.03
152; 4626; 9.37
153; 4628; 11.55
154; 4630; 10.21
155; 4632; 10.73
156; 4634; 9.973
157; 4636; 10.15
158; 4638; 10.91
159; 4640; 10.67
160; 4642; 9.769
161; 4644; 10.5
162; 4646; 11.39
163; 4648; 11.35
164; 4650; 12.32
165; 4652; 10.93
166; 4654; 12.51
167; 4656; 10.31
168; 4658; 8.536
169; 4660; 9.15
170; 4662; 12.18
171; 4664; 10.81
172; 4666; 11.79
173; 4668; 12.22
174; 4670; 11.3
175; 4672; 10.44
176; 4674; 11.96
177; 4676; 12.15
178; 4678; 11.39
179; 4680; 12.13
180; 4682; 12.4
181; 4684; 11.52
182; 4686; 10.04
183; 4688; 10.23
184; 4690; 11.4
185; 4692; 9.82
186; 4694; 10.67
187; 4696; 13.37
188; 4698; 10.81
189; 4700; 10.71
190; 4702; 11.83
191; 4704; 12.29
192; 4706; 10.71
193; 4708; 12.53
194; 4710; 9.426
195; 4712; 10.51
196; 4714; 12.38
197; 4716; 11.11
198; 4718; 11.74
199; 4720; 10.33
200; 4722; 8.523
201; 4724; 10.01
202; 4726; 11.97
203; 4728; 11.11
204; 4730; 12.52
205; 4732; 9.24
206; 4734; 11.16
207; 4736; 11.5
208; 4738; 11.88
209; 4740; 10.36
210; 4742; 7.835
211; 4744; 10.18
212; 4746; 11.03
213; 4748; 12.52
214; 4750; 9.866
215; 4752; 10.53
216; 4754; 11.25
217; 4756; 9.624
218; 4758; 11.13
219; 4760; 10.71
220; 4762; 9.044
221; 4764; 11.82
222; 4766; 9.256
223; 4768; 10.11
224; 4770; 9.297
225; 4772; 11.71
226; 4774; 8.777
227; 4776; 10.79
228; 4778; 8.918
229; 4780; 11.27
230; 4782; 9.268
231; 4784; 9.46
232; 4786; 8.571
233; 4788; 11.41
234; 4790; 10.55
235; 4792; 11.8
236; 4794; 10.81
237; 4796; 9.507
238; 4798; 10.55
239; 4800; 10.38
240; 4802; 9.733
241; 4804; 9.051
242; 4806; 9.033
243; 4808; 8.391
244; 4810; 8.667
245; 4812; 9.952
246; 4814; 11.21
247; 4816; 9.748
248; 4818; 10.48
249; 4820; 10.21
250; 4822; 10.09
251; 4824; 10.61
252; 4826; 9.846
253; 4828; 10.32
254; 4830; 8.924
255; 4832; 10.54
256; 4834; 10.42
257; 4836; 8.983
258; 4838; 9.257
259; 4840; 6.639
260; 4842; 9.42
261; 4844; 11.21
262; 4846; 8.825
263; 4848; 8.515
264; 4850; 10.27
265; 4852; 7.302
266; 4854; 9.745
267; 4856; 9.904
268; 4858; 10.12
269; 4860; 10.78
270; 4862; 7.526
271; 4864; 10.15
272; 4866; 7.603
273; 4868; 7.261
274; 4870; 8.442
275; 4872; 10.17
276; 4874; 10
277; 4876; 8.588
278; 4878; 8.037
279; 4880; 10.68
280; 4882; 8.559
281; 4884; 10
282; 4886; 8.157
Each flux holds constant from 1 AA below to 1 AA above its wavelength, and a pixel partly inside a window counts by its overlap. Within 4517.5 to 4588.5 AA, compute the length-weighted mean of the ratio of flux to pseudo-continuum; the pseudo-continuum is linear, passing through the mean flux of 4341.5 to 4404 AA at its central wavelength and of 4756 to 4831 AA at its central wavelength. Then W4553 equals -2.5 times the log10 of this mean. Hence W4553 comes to 0.37 mag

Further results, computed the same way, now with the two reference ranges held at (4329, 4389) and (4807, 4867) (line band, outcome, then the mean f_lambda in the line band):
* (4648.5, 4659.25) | 0.165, 10.9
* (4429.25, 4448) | -0.149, 18.8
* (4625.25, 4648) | 0.227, 10.5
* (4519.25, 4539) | 0.311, 11.1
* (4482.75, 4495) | 0.171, 13.3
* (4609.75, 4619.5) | 0.265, 10.5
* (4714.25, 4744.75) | 0.069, 10.7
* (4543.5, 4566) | 0.300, 10.9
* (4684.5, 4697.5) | 0.104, 10.9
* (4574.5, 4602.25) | 0.228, 11.2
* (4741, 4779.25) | 0.063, 10.2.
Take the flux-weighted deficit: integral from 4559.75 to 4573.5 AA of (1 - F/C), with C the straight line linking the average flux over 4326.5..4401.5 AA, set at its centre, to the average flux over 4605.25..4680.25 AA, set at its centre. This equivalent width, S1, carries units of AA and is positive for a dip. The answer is 1.7 AA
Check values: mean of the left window 18.7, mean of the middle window 11.4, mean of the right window 11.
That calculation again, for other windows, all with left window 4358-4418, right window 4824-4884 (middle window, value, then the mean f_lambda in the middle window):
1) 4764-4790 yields 3.0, 10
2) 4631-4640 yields 2.8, 10.5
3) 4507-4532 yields 9.2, 11.5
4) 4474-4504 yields 9.3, 13.1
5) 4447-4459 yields 1.9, 16.8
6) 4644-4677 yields 7.4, 11.2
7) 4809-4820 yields 0.3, 10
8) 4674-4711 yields 6.2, 11.3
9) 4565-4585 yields 6.0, 11.7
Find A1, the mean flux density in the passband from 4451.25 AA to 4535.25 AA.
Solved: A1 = 13.5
